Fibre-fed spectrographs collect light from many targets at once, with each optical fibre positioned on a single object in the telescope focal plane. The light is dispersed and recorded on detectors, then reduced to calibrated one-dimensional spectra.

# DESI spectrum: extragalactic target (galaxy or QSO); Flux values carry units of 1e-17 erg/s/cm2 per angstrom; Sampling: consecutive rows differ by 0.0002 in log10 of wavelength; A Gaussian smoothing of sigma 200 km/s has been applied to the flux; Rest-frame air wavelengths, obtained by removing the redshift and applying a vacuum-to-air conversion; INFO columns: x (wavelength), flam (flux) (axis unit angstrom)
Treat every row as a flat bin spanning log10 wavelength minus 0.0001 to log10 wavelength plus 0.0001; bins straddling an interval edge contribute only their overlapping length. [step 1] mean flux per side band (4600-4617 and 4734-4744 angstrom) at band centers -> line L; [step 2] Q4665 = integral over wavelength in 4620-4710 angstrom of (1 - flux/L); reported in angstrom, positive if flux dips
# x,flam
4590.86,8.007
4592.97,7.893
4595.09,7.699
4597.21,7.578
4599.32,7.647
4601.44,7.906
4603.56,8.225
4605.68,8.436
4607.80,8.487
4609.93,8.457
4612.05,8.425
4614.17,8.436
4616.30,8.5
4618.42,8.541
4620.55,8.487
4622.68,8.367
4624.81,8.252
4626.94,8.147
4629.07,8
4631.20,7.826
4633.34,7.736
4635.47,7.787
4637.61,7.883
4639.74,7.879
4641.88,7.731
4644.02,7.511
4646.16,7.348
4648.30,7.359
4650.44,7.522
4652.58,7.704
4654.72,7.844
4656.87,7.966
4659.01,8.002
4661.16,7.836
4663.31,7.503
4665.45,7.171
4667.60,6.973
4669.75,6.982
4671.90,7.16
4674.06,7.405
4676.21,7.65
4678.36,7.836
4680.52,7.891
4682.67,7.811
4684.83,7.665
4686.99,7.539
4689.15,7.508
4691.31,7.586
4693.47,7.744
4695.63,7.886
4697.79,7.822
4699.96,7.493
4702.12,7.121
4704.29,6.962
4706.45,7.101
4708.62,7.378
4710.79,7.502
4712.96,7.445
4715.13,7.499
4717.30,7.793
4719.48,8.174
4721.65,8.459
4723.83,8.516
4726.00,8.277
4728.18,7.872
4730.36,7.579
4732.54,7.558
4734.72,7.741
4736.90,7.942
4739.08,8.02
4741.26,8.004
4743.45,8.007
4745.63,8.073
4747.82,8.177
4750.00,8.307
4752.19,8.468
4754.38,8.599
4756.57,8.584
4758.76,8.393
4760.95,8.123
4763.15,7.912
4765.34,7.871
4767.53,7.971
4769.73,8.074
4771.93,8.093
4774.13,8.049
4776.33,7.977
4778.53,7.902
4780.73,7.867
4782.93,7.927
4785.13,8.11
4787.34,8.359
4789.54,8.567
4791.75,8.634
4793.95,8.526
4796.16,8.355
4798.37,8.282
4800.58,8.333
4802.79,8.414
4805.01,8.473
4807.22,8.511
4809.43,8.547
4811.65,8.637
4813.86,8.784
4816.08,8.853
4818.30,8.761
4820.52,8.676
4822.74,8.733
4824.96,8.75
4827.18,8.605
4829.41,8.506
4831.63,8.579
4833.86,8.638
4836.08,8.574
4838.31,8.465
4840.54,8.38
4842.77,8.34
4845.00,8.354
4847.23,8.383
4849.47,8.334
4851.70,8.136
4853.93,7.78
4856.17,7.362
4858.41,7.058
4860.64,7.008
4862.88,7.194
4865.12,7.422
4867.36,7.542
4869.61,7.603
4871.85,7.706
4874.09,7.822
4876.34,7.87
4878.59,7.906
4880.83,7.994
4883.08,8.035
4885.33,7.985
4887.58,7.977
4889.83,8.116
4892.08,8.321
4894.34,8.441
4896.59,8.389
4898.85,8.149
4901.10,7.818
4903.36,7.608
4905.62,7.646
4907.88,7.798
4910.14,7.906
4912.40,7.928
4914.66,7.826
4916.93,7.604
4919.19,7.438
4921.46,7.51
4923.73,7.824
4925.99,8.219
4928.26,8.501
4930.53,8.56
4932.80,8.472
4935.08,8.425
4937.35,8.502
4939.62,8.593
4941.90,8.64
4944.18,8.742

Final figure 5.8 angstrom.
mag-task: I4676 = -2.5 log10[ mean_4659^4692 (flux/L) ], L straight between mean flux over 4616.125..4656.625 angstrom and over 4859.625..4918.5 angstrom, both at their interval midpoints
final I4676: 0.05 mag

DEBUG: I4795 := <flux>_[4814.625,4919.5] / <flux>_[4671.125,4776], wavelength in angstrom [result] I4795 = 1.03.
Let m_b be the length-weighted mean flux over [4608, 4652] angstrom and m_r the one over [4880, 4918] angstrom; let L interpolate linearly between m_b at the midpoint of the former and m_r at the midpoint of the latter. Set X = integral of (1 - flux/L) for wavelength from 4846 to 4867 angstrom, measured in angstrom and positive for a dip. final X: 0.9 angstrom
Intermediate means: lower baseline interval 8.01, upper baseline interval 7.97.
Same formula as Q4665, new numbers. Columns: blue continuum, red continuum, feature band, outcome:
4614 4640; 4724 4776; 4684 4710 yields 2.0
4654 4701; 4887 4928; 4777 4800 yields -1.5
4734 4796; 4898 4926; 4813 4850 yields -2.7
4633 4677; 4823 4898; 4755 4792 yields -1.4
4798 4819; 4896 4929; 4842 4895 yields 2.0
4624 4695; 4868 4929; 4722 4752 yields -1.1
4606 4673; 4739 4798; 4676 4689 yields 0.4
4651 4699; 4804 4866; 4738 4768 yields -0.9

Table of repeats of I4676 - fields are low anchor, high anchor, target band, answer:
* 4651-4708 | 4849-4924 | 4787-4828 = -0.12 mag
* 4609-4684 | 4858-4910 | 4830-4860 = -0.05 mag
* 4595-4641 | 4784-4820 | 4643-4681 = 0.10 mag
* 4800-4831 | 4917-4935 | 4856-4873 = 0.14 mag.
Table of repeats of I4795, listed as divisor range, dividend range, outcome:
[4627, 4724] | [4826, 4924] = 1.04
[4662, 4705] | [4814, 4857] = 1.13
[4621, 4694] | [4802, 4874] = 1.07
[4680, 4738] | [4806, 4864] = 1.08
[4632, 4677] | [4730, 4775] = 1.07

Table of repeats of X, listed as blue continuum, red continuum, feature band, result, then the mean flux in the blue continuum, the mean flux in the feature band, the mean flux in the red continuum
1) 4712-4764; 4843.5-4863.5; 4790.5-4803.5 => -0.8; 8.07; 8.43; 7.76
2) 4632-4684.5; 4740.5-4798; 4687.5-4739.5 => 1.3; 7.61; 7.7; 8.19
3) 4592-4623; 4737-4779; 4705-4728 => 1.0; 8.2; 7.8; 8.14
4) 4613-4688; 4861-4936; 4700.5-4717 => 1.0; 7.78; 7.32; 7.91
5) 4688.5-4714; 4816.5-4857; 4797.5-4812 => -0.4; 7.46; 8.45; 8.42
